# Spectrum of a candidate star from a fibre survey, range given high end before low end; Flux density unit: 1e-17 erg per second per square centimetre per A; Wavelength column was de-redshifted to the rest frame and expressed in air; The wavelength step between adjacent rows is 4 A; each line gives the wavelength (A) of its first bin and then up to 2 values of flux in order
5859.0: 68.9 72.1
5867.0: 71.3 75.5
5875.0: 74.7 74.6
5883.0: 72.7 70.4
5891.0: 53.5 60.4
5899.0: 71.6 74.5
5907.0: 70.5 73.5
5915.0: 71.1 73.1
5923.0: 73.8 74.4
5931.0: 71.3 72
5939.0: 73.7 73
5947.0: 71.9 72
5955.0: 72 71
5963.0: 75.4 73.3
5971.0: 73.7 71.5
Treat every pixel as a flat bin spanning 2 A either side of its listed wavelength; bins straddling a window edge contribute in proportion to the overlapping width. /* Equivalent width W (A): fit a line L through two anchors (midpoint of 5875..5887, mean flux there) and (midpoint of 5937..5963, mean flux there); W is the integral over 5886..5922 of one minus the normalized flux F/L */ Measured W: 2.1 A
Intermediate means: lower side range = 73.3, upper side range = 72.5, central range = 68.8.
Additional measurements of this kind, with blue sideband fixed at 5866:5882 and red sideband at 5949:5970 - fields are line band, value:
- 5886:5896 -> 1.8 A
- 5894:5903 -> 0.6 A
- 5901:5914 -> 0.2 A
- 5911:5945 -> 0.2 A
